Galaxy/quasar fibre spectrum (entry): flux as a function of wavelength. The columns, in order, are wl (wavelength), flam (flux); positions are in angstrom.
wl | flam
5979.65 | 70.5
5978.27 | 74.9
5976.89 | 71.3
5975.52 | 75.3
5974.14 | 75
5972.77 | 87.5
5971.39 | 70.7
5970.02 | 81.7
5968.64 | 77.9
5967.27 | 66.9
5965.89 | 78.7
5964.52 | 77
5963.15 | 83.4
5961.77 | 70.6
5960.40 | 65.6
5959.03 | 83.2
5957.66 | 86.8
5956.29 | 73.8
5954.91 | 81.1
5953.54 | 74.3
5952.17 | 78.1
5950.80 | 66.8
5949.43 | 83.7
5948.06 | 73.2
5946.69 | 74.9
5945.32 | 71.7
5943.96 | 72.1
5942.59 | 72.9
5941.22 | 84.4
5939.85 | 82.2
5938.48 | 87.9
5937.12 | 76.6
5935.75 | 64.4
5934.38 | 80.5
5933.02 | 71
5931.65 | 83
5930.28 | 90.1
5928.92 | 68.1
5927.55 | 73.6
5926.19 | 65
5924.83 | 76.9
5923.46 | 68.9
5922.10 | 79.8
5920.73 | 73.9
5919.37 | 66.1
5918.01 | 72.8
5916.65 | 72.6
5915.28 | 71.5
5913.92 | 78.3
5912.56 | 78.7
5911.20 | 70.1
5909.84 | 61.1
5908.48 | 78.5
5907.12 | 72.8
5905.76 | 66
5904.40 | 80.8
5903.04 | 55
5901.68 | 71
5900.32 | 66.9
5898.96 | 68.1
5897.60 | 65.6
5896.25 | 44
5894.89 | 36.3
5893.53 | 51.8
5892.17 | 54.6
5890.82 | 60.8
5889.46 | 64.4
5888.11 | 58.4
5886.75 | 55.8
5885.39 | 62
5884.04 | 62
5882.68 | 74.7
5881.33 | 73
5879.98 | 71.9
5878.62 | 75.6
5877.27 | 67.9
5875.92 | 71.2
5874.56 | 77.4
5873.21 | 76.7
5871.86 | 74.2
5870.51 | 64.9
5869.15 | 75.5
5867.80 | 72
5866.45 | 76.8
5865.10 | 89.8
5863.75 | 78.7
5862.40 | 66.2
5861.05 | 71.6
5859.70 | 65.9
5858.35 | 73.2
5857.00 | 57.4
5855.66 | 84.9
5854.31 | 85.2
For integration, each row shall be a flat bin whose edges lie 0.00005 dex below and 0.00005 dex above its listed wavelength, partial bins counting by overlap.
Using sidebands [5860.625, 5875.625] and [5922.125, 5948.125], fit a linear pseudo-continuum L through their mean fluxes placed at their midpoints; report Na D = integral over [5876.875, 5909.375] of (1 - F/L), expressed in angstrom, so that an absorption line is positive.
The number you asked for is 4.8 angstrom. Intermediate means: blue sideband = 74.8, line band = 64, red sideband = 75.8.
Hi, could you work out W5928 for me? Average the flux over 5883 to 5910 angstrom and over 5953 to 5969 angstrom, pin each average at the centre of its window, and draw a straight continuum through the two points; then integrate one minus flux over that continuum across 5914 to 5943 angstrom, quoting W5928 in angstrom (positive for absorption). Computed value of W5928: -2.6 angstrom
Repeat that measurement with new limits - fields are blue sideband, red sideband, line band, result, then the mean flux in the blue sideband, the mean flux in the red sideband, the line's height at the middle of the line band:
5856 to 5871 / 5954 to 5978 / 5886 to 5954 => 4.1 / 72.4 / 76.8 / 74.8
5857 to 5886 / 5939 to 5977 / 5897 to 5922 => 1.1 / 72.1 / 76.6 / 74.1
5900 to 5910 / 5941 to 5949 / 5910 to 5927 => -0.3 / 69.5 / 74.6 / 71.2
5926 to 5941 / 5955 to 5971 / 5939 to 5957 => 0.2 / 77.2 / 76.9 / 77.1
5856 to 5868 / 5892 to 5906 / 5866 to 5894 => -0.4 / 72.8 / 60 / 66.6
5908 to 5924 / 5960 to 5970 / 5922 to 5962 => -1.2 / 72.7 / 75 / 73.9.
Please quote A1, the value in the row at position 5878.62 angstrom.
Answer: 75.6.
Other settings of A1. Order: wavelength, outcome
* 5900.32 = 66.9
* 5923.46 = 68.9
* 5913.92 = 78.3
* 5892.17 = 54.6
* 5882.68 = 74.7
